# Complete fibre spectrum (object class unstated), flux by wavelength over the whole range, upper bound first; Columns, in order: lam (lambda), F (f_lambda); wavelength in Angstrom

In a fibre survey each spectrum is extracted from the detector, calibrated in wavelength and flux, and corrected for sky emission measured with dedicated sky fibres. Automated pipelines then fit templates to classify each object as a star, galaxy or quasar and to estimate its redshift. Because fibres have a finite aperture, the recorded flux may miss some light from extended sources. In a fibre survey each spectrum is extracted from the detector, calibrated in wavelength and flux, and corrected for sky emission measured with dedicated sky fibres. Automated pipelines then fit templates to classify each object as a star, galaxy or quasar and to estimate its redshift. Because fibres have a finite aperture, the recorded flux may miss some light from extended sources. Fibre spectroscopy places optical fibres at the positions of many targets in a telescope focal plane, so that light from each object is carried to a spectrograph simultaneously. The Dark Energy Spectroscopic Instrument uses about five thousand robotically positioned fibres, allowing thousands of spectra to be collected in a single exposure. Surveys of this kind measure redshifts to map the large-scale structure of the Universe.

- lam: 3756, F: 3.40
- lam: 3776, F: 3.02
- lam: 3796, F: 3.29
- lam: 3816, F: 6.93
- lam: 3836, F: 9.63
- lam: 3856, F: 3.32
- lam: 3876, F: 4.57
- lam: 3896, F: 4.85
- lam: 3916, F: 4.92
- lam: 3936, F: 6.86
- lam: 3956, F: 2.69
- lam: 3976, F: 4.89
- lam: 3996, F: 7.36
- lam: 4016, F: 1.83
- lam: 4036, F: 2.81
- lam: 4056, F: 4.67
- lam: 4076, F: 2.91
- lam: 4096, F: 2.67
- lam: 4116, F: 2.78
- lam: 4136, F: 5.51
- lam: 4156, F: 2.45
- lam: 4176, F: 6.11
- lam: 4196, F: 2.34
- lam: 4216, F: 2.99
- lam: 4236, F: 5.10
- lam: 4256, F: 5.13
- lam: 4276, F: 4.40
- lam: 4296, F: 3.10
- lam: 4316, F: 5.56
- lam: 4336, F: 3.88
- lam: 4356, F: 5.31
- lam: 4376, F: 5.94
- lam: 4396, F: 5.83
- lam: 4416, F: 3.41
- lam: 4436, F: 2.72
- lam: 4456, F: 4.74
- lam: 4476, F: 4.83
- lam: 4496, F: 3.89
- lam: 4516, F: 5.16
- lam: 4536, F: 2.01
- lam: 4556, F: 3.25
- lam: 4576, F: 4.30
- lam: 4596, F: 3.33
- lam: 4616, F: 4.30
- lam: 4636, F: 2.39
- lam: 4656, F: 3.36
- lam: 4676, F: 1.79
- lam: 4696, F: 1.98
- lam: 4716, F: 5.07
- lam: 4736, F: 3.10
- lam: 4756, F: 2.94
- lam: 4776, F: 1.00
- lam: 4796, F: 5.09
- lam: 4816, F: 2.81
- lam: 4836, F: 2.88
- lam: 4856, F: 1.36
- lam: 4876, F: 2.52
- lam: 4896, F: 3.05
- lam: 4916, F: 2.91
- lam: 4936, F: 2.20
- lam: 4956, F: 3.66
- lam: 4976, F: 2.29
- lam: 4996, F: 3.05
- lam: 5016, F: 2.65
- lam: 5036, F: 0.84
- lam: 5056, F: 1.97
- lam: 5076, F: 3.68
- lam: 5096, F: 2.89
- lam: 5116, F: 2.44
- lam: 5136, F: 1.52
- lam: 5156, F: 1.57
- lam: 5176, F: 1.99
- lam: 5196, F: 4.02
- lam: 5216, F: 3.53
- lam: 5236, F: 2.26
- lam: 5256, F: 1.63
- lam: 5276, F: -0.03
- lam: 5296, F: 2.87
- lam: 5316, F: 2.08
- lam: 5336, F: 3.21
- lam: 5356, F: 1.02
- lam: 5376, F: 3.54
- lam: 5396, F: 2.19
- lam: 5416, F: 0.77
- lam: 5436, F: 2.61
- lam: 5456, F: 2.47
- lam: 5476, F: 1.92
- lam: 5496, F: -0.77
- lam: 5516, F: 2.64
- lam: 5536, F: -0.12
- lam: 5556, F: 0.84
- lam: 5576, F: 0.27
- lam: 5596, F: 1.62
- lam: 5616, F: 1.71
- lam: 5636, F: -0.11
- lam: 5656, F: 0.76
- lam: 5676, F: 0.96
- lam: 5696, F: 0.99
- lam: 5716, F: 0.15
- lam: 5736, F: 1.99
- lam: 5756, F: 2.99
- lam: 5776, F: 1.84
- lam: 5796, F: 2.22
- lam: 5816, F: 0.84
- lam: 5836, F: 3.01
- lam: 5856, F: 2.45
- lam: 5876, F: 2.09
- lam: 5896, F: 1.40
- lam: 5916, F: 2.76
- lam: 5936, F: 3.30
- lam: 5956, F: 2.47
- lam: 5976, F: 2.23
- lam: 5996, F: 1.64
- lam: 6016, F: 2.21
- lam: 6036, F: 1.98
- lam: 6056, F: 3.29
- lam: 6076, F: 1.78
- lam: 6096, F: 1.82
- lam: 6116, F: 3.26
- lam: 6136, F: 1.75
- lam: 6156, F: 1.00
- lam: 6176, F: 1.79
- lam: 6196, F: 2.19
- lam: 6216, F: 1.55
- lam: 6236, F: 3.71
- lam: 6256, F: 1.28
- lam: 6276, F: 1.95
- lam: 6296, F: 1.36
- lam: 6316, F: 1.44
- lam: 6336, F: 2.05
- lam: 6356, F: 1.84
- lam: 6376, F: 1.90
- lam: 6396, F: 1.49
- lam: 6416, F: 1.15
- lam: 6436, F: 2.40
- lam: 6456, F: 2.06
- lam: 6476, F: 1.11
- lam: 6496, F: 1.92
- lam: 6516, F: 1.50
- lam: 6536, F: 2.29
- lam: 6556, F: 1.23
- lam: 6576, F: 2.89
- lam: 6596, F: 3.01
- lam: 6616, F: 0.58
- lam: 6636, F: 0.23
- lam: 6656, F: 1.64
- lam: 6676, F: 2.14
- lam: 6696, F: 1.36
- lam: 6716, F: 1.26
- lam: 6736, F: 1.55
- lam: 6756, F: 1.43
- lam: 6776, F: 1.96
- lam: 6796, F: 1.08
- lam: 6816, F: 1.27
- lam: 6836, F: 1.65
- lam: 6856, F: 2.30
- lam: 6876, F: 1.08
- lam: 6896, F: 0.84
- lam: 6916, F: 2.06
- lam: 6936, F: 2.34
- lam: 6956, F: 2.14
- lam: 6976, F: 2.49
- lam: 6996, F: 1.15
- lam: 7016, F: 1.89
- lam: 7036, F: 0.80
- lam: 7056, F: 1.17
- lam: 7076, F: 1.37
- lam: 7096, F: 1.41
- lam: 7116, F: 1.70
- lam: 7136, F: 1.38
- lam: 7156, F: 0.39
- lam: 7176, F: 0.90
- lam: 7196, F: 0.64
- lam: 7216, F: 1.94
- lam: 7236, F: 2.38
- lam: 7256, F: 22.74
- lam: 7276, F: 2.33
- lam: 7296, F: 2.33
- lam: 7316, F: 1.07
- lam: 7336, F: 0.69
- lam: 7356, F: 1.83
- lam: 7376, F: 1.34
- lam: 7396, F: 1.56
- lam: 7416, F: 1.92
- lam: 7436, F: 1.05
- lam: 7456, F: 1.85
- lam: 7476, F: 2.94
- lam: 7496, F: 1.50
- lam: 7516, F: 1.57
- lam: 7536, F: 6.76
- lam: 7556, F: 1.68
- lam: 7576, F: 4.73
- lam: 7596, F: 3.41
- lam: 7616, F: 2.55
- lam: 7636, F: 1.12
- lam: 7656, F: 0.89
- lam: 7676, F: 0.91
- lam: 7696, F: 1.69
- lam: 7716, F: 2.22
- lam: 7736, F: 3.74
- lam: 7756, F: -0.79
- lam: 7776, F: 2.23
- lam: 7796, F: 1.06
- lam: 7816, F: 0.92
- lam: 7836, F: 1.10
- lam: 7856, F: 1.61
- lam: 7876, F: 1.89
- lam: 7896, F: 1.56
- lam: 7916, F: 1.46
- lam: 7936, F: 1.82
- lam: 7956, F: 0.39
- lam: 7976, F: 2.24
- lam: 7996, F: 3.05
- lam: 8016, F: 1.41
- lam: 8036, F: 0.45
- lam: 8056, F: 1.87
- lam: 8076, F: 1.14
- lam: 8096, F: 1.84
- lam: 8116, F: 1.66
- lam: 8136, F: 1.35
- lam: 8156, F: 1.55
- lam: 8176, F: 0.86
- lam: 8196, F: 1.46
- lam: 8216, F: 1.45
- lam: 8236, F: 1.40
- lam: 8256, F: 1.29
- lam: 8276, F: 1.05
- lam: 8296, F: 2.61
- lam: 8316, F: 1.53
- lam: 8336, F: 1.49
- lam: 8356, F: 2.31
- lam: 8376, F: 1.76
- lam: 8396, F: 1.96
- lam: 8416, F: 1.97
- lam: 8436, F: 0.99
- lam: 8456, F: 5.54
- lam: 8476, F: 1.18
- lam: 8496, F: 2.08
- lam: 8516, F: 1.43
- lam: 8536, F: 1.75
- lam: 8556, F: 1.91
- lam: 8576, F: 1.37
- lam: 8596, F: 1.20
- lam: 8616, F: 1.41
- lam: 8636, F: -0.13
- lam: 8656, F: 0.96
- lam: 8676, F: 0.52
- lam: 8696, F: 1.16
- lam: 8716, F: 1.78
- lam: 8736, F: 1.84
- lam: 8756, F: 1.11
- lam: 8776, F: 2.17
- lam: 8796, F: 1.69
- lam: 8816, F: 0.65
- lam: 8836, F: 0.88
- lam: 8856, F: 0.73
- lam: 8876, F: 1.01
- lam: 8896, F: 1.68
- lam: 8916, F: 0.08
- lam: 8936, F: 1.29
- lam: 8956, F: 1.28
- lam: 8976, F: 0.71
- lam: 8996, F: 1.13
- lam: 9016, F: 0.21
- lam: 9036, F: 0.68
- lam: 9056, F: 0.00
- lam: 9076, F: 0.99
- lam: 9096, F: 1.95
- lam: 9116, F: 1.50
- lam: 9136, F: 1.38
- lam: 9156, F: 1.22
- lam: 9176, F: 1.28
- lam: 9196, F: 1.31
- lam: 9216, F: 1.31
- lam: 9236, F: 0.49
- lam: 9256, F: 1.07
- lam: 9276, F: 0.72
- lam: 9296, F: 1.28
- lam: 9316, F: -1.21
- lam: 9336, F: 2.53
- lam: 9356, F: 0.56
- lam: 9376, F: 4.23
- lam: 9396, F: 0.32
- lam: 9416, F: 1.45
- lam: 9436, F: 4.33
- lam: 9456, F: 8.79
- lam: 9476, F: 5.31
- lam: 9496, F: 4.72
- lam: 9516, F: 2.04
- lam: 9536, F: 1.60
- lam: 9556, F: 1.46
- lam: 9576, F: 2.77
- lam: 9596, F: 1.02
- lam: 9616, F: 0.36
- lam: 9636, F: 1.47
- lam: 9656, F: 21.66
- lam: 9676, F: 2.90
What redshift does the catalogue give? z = 0.95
